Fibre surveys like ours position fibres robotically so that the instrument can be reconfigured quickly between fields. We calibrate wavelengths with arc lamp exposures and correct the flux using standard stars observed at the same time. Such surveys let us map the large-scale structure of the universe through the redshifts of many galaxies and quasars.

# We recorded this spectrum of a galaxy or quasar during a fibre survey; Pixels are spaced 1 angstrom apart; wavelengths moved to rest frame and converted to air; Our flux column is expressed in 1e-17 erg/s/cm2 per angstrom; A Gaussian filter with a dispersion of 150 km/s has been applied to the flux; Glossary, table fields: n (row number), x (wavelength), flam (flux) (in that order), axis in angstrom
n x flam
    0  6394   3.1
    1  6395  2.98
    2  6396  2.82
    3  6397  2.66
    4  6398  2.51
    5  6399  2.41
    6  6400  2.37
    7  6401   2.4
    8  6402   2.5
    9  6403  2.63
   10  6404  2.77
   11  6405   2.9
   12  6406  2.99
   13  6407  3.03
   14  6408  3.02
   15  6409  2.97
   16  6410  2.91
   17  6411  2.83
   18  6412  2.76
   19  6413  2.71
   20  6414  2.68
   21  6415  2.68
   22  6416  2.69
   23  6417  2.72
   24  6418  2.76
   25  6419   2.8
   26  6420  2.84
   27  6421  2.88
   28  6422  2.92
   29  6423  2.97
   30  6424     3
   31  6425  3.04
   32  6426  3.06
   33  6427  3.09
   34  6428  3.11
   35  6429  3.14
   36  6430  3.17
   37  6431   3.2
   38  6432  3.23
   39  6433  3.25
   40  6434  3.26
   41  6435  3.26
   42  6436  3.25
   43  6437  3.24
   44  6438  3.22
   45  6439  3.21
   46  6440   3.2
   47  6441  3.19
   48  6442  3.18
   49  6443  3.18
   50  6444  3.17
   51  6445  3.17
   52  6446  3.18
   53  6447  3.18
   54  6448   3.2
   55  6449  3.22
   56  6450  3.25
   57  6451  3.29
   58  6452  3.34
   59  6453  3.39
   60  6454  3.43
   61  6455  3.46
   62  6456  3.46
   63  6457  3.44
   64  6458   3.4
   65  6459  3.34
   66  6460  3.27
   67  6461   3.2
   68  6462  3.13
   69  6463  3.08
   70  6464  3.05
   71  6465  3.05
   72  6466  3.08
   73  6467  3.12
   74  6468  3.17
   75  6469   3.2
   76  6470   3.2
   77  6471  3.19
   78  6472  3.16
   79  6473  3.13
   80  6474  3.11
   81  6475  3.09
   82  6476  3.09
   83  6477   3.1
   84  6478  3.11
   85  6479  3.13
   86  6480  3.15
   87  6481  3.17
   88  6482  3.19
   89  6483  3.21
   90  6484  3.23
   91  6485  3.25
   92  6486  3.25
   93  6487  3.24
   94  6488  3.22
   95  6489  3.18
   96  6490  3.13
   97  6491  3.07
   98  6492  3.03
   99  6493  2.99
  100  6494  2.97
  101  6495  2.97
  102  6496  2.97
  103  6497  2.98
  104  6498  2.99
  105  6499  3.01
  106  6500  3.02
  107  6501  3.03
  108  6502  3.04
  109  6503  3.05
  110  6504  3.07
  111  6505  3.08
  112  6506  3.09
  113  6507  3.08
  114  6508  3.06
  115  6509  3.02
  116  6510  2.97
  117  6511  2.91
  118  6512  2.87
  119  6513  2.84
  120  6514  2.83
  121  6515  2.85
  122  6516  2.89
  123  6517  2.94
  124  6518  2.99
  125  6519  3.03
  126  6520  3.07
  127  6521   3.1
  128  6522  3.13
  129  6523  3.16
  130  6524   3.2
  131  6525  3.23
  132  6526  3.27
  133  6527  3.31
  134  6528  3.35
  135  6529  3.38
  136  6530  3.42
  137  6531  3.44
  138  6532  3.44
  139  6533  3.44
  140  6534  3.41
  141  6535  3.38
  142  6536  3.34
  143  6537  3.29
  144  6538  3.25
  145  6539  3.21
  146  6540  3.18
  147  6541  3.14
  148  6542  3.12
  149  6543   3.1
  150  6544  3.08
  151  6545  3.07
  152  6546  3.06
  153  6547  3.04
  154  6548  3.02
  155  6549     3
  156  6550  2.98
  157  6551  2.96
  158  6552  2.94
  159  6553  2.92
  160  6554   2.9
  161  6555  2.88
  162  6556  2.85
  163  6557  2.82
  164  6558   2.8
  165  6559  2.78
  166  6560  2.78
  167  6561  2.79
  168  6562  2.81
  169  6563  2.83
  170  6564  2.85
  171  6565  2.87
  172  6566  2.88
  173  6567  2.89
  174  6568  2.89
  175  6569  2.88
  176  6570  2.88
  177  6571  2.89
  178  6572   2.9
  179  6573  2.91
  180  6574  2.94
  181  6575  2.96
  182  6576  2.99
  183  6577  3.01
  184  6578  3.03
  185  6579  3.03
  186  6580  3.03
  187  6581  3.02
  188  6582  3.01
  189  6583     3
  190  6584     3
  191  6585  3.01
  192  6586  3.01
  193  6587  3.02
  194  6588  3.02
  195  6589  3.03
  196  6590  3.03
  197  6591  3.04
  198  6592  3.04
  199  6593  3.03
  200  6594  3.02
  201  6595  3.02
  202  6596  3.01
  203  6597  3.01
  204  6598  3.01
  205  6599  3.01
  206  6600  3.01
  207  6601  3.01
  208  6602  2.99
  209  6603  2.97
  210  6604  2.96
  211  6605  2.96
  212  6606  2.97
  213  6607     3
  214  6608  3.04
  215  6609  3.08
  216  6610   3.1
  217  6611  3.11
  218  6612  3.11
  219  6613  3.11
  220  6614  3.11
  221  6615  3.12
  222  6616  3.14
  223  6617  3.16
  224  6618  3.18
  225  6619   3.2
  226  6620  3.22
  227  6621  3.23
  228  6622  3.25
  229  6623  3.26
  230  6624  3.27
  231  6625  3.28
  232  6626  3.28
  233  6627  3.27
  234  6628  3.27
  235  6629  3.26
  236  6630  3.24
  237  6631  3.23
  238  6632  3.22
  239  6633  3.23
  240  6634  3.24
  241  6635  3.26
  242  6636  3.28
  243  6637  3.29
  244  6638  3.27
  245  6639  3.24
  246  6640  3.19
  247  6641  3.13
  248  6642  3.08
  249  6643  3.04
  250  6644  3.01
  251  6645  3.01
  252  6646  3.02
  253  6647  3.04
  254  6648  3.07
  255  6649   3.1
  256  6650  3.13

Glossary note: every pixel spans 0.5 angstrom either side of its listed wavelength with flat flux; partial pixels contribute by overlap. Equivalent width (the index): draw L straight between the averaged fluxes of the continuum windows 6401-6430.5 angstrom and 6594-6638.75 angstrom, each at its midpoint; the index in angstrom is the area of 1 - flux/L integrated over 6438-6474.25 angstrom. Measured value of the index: -3.7 angstrom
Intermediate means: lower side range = 2.87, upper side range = 3.14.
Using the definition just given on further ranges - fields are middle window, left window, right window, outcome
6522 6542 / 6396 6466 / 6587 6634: -1.4 angstrom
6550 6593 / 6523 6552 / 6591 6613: 2.5 angstrom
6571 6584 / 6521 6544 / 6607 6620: 0.8 angstrom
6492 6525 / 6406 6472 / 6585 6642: 1.1 angstrom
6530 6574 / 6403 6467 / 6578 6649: 1.1 angstrom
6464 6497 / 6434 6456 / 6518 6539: 1.4 angstrom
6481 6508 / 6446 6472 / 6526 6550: 1.2 angstrom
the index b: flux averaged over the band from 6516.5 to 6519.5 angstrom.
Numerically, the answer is 2.99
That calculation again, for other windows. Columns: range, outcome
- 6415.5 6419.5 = 2.74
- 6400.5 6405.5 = 2.64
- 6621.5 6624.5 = 3.26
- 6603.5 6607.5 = 2.97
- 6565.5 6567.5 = 2.88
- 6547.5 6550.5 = 3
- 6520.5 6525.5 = 3.16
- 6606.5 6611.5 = 3.07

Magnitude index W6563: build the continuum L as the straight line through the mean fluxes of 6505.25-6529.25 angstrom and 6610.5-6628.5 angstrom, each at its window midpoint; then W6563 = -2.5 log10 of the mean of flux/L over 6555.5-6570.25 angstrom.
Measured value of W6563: 0.10 mag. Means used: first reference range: 3.06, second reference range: 3.2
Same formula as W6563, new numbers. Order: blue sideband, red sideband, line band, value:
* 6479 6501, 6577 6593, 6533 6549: -0.042 mag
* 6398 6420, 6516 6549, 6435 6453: -0.127 mag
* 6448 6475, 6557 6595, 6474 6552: -0.005 mag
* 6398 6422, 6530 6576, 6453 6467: -0.148 mag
